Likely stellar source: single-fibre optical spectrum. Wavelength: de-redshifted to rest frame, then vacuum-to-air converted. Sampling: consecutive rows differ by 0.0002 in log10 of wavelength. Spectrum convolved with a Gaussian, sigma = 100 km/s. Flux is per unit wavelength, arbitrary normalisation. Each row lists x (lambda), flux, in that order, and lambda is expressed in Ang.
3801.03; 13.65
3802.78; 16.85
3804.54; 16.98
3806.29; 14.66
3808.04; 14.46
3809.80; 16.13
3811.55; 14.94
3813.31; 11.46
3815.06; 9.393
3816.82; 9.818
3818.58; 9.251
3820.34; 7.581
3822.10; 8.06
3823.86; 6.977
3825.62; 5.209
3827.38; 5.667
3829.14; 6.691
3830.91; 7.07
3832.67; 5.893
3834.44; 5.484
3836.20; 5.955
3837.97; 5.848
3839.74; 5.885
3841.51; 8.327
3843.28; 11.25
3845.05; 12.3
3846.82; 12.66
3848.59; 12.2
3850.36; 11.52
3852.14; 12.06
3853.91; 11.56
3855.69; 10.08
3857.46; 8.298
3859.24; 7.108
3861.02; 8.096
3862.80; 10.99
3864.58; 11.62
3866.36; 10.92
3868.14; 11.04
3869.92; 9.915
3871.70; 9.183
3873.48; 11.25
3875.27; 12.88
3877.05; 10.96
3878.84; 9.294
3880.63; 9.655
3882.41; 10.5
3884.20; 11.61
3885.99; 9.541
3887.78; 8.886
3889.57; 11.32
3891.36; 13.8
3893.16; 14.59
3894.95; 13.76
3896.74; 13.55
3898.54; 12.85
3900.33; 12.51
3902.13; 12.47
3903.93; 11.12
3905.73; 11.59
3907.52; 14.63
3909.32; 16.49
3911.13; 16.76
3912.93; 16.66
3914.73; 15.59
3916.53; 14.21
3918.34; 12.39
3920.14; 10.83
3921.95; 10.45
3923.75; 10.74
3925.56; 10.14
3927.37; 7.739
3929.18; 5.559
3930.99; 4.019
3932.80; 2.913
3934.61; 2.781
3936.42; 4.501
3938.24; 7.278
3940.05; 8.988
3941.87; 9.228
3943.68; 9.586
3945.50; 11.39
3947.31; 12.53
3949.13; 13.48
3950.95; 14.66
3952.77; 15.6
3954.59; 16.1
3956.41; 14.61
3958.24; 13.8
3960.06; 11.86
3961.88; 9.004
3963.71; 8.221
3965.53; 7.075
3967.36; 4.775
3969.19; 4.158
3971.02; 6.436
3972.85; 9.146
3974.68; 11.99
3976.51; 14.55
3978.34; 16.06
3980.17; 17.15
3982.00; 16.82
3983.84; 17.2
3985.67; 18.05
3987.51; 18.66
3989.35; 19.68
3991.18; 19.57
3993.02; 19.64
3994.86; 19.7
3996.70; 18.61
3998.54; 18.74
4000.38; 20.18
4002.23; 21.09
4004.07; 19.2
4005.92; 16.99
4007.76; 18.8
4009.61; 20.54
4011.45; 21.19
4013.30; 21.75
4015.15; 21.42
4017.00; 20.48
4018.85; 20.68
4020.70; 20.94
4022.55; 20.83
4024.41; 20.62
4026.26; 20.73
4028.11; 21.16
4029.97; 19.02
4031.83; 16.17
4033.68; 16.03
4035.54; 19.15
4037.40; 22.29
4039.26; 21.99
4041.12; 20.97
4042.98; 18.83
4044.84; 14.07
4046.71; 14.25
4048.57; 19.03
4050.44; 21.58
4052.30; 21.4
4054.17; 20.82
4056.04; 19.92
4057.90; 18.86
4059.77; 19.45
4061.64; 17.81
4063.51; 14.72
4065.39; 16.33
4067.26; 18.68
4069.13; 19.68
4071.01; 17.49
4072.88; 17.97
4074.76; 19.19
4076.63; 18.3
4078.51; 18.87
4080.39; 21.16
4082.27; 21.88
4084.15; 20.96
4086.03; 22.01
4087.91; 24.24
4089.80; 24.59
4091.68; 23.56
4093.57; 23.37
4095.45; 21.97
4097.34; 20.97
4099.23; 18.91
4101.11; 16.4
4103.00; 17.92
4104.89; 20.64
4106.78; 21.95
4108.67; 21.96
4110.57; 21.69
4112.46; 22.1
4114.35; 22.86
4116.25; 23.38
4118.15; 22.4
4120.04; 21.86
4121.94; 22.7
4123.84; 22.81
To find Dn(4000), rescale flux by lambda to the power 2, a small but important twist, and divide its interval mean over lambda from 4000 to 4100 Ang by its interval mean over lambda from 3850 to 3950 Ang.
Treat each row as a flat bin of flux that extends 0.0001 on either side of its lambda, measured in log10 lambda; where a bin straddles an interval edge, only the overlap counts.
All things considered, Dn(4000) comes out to 1.99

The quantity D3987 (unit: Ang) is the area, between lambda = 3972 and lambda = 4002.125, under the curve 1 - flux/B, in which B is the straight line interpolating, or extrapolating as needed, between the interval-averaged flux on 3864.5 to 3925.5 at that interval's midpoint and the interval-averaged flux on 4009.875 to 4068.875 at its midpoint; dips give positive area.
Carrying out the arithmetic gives -1.0 Ang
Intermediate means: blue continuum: 12.1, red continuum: 19.4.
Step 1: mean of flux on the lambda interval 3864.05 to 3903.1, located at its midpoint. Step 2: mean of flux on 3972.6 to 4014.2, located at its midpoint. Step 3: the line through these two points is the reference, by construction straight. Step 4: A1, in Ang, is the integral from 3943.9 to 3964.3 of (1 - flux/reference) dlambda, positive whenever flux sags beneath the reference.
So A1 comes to 3.8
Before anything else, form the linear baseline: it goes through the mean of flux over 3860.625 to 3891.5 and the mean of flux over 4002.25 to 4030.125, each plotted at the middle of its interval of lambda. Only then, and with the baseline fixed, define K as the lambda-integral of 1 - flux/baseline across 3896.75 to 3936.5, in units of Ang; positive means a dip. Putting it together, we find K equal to 6.7 Ang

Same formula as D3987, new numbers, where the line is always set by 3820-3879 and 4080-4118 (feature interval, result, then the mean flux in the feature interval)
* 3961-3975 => 7.1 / 7.41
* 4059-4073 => 1.6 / 17.7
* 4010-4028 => -3.4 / 21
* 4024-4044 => -1.4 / 19.7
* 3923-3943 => 9.9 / 6.72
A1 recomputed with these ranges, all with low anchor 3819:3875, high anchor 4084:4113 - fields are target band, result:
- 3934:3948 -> 5.5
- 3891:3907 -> -1.9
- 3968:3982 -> 3.5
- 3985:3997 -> -2.3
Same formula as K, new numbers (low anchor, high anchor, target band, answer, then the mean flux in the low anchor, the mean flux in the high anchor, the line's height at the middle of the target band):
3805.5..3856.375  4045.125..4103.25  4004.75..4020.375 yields -2.8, 9.59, 19.7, 17.1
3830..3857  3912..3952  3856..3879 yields -1.9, 9.19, 9.83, 9.37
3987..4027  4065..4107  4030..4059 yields 1.6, 20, 20.3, 20.2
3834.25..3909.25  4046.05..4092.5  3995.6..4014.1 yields -3.1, 10.8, 19.7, 16.8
